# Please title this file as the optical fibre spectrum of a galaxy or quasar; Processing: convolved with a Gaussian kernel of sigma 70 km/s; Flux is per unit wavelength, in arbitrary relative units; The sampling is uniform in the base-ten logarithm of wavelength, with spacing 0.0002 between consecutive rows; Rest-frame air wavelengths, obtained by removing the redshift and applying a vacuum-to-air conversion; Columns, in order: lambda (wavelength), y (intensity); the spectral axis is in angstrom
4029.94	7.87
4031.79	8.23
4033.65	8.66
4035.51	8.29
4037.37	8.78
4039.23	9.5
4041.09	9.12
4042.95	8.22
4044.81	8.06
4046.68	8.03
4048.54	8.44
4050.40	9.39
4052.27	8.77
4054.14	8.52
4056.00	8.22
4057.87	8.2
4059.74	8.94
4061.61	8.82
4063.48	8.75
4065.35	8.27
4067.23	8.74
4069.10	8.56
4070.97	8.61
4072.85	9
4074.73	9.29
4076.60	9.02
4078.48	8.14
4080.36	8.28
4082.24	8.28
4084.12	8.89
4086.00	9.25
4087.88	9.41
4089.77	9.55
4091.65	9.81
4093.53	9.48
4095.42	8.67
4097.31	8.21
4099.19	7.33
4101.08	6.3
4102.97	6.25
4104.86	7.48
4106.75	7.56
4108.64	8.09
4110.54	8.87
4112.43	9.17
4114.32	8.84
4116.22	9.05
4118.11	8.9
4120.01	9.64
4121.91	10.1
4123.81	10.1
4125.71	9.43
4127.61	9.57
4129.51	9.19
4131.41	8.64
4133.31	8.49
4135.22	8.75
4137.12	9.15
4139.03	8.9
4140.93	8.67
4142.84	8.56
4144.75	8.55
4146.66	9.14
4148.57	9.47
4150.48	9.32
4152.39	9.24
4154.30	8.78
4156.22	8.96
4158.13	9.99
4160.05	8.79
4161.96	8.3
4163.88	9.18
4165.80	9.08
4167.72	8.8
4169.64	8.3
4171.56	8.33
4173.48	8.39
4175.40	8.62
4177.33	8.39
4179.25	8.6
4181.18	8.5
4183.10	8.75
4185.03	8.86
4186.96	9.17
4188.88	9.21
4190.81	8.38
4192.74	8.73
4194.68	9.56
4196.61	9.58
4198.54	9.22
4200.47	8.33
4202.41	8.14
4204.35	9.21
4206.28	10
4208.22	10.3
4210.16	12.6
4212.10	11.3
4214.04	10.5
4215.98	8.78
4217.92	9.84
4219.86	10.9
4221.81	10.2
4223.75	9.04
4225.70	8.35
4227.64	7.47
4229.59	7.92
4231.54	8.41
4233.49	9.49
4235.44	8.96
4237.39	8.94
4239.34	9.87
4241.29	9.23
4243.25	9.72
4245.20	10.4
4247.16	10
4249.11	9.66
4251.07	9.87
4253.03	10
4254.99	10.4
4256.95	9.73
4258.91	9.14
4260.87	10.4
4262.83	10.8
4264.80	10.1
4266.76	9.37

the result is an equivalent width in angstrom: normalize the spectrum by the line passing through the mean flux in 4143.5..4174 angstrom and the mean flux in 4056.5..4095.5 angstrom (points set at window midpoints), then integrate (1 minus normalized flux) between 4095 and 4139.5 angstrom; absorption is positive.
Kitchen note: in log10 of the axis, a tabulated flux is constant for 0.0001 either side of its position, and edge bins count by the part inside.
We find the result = 1.38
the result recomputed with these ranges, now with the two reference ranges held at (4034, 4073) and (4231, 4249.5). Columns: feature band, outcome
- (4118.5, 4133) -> -0.8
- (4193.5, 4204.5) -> 0.4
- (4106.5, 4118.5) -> 0.3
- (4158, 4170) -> 0.3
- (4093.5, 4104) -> 1.5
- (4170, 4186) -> 1.1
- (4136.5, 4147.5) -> 0.3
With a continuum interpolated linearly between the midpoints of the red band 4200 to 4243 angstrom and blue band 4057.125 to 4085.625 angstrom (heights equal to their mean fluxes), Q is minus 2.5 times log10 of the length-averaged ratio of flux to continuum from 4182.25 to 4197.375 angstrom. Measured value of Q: 0.03 mag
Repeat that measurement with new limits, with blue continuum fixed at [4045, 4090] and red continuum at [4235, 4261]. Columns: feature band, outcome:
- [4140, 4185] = 0.052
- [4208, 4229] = -0.036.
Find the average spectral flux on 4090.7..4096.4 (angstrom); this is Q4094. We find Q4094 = 9.31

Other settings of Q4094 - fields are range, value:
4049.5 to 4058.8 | 8.62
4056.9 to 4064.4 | 8.67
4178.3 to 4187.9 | 8.77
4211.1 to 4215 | 10.9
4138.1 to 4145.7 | 8.67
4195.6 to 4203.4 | 8.82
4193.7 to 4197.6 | 9.56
